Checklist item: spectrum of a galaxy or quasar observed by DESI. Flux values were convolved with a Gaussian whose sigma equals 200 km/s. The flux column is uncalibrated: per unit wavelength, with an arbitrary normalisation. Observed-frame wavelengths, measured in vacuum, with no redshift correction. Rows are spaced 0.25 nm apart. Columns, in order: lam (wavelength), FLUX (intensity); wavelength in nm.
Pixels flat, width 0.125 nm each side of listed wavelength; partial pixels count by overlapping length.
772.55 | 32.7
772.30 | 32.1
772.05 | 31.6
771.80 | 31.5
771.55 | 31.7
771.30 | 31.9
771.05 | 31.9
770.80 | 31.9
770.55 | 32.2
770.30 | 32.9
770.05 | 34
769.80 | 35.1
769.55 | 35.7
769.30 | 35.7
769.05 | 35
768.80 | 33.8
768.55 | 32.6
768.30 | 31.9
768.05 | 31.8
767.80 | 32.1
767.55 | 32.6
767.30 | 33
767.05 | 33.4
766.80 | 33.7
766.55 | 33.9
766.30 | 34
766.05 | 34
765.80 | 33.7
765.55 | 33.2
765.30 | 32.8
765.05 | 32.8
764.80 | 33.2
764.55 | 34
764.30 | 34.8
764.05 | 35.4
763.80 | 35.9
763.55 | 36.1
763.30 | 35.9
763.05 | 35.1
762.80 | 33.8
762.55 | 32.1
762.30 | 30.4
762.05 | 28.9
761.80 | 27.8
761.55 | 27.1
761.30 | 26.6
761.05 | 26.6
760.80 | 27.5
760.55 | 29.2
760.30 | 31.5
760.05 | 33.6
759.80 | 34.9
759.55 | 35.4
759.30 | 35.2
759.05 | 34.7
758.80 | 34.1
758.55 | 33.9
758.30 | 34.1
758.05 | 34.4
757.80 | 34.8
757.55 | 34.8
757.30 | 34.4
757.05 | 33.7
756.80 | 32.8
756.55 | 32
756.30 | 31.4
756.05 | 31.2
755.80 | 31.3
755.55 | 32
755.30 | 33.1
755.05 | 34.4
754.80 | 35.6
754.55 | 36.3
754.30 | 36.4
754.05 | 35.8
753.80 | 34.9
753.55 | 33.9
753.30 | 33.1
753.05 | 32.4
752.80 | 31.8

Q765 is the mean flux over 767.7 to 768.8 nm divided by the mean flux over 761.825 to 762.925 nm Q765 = 1.04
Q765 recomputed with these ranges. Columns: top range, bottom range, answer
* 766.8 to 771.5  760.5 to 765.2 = 1.04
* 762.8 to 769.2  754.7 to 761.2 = 1.03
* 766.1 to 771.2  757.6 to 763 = 1.05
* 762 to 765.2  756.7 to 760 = 0.98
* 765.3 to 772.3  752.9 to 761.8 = 1.01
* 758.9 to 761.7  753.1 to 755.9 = 0.91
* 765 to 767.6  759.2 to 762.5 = 1.10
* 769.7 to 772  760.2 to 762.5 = 1.14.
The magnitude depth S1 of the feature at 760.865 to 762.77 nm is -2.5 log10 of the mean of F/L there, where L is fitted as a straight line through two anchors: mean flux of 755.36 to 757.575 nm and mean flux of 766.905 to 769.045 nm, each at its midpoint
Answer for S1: 0.14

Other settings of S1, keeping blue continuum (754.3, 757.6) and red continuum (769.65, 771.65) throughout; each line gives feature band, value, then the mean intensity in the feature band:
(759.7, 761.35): 0.107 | 30.1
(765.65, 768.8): -0.006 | 33.1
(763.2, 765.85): -0.043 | 34.3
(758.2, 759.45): -0.037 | 34.4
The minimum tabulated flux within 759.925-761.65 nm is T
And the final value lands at 26.6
